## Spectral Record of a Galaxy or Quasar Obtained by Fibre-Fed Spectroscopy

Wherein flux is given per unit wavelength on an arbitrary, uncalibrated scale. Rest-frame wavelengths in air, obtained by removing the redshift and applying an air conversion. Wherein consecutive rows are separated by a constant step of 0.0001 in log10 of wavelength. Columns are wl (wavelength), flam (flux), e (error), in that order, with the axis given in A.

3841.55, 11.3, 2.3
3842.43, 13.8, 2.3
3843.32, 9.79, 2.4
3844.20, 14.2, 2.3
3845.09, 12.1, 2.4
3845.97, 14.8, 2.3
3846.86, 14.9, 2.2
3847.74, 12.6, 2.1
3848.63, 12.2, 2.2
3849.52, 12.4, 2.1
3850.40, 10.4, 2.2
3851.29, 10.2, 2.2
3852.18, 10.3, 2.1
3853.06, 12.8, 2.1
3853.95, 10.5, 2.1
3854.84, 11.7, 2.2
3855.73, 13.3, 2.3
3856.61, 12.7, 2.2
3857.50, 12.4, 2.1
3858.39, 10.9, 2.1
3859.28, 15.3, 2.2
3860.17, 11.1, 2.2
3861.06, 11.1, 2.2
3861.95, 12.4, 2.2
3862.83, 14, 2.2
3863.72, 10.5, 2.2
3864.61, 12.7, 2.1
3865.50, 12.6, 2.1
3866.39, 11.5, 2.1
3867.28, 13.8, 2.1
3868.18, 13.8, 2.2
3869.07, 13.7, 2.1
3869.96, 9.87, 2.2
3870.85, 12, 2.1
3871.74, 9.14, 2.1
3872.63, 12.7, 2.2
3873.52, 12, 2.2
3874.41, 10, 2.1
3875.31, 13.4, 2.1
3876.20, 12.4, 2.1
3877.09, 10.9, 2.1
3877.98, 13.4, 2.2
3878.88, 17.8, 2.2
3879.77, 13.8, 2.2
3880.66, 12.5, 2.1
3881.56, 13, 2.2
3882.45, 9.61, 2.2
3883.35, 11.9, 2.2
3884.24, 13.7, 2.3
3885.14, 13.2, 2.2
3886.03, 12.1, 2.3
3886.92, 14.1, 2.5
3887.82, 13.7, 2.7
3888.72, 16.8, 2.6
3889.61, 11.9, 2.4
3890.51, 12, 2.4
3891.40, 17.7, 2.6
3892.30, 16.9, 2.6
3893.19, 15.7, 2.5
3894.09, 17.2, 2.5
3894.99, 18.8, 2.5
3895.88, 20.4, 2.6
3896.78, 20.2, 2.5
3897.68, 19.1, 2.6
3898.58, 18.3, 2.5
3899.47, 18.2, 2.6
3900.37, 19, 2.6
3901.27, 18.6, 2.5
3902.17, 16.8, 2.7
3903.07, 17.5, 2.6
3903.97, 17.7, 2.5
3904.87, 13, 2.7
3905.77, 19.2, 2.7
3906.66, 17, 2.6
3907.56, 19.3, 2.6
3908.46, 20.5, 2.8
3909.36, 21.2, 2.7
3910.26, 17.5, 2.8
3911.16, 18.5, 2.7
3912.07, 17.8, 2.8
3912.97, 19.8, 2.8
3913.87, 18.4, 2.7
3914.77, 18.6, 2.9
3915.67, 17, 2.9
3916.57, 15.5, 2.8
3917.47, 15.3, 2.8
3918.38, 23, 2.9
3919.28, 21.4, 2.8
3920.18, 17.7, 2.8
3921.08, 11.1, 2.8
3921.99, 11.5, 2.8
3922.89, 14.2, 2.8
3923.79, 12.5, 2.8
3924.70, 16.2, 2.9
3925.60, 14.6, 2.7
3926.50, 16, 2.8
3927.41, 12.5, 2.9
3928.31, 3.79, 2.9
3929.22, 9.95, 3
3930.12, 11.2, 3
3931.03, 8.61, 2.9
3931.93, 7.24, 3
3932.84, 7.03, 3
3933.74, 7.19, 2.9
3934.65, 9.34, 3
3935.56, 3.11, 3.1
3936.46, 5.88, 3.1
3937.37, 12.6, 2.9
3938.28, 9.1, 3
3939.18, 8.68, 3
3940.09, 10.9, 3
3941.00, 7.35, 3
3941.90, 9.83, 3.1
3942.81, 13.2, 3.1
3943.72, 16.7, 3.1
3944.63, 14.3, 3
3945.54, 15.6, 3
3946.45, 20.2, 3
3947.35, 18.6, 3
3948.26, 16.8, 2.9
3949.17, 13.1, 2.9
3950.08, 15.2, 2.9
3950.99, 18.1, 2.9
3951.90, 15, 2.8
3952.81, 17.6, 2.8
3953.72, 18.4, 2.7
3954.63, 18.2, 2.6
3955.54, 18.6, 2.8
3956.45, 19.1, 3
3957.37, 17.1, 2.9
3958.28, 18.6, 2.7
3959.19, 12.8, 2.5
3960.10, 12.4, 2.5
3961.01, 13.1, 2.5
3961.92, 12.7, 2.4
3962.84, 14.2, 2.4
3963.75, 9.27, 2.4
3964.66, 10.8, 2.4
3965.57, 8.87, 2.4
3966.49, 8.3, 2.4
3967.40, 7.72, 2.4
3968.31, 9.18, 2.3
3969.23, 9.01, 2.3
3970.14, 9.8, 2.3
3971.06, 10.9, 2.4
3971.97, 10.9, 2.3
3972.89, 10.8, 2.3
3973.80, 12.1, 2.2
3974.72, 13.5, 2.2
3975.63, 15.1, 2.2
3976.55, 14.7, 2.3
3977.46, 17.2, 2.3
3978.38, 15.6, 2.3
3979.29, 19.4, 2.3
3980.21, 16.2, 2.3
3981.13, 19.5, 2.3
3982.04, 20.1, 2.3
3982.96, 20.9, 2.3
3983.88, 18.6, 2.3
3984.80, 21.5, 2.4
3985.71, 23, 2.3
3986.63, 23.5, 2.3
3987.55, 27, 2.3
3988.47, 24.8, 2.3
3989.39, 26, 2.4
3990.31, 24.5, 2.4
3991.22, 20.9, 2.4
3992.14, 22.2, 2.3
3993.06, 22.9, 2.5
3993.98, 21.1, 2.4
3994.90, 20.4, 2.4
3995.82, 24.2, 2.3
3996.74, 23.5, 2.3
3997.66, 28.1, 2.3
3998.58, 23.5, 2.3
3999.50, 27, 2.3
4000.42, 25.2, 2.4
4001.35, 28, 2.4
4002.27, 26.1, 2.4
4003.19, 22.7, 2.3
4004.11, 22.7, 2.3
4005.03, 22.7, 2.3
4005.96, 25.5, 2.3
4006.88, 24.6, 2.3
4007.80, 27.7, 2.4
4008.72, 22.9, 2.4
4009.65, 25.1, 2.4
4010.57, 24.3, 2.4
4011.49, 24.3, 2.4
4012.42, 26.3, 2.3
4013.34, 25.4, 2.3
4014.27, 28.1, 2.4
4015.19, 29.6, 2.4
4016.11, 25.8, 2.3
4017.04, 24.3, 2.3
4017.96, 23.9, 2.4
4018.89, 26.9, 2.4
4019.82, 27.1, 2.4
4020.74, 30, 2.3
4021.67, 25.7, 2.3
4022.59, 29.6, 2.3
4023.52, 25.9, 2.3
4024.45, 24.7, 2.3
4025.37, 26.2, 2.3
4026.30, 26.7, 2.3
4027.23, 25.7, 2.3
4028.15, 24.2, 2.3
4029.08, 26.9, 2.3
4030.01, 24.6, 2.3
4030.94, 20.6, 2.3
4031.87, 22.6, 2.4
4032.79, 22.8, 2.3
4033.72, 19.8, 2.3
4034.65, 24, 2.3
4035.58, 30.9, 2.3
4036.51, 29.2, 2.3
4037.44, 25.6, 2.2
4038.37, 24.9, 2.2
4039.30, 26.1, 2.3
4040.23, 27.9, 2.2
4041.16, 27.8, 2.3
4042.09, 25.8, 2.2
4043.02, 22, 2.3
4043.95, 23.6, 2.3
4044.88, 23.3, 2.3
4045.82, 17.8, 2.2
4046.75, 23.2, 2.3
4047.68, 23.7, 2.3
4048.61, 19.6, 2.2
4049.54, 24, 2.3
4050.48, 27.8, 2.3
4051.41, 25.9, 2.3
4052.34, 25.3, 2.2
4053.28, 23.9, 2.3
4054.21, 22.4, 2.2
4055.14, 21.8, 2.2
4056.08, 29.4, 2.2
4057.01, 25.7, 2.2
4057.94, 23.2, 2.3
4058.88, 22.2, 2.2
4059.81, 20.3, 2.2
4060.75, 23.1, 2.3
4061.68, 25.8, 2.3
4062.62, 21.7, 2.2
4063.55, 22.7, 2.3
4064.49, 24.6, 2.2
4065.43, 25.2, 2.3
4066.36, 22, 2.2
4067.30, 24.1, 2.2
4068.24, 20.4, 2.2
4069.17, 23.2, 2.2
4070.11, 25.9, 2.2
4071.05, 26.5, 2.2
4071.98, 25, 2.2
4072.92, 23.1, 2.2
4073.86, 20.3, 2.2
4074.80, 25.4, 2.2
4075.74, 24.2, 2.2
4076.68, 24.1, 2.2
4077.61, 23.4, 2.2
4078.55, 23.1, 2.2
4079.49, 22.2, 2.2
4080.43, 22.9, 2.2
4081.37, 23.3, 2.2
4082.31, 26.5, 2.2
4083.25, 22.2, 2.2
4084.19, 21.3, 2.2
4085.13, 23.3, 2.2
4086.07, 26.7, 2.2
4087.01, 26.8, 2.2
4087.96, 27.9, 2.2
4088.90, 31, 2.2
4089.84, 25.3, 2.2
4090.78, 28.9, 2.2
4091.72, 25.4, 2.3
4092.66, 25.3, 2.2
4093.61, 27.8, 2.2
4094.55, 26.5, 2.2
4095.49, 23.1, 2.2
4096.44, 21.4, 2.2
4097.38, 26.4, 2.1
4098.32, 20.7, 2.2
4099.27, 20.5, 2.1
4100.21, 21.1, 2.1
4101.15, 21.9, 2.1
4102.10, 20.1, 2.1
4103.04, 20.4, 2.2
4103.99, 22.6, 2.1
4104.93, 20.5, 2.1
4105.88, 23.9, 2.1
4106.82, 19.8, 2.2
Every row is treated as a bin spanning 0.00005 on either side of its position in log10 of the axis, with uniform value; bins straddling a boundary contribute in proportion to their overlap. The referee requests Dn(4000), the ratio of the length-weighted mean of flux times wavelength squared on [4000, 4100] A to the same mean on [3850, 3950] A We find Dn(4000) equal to 1.91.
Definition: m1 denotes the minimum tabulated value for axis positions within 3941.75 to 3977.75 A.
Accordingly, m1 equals 7.72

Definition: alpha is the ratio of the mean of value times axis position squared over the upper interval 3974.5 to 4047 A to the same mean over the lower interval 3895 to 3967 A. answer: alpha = 1.7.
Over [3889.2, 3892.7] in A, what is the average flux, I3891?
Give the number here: 14.6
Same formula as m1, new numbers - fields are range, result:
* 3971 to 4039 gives 10.8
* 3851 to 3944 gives 3.11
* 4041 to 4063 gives 17.8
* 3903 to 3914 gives 13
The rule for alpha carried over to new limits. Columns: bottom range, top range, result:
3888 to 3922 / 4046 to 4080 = 1.46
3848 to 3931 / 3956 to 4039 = 1.55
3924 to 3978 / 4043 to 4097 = 2.04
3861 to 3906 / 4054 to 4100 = 1.85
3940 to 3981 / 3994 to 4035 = 1.84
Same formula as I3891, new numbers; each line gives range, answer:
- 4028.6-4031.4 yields 24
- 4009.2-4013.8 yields 25.1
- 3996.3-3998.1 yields 25.8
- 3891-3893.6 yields 16.8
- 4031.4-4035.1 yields 22.3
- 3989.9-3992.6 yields 22.6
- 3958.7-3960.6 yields 12.8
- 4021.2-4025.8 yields 26.4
